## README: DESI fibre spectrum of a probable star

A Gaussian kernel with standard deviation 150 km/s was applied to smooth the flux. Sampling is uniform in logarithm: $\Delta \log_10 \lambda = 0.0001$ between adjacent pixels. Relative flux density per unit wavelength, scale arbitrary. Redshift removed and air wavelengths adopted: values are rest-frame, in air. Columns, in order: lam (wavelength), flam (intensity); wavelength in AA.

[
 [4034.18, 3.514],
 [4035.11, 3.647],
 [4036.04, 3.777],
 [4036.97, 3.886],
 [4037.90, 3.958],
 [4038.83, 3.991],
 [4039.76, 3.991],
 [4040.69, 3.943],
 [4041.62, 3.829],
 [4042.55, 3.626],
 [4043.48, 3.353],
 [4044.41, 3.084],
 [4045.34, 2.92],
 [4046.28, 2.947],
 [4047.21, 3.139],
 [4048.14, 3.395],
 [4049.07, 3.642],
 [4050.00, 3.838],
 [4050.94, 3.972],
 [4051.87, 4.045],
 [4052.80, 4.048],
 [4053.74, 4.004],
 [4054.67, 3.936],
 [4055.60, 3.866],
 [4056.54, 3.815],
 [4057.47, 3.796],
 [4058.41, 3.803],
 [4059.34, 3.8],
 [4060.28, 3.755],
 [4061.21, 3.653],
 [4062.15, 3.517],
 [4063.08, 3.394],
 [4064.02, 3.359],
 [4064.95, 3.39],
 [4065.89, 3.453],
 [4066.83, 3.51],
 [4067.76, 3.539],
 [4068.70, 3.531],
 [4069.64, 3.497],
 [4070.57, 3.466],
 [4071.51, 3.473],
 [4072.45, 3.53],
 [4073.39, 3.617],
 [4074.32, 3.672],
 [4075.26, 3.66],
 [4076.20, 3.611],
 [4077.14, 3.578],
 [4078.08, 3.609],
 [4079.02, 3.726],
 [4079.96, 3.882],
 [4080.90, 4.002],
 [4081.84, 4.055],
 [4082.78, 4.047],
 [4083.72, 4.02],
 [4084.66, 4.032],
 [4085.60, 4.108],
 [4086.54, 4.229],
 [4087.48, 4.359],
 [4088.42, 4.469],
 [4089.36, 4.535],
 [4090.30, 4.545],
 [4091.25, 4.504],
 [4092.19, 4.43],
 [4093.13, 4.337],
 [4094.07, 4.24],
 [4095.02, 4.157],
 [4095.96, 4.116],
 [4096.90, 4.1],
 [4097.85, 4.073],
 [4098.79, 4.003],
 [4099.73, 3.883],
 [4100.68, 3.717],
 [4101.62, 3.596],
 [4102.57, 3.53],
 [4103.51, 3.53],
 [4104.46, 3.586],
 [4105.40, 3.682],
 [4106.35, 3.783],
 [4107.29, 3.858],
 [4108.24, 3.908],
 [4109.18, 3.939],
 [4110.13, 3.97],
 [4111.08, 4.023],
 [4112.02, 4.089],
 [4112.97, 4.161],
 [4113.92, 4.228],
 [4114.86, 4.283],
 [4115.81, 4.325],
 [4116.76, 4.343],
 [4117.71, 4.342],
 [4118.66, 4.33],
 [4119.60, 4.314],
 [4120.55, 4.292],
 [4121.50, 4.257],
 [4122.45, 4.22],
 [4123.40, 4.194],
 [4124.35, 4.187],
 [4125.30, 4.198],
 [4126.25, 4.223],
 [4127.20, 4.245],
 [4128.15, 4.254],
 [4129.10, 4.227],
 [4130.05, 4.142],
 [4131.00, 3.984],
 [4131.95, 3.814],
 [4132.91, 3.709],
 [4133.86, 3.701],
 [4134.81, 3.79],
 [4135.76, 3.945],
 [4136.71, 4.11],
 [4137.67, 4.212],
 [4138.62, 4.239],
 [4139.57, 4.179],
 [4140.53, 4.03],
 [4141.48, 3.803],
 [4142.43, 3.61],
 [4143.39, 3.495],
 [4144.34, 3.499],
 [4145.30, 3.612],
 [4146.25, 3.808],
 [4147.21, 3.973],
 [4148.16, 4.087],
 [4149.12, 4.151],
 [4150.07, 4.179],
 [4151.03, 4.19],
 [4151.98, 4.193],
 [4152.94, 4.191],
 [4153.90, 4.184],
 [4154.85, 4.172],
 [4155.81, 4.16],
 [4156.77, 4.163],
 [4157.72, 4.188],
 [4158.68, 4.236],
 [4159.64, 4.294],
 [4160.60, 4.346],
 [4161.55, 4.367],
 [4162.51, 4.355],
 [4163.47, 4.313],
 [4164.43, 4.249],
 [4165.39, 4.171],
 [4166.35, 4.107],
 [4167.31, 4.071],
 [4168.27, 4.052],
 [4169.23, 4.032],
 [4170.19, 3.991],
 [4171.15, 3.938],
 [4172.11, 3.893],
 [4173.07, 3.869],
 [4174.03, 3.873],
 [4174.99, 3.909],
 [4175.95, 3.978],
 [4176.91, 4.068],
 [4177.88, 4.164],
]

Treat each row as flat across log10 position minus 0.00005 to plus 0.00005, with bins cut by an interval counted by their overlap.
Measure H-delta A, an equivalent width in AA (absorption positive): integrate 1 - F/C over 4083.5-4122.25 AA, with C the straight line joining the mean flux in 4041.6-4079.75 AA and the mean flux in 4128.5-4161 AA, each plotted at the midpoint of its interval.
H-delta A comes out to -3.0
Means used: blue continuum 3.59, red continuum 4.02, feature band 4.1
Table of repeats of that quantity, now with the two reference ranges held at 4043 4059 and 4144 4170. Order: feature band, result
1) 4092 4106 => -0.3 AA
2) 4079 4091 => -1.2 AA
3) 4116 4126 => -0.8 AA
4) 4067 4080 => 0.5 AA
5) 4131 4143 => 0.3 AA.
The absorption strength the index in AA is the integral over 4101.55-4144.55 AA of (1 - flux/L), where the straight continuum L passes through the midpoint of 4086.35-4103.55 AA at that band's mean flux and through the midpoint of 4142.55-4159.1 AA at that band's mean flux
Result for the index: 0.7 AA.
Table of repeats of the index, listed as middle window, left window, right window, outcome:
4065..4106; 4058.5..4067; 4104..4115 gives -1.50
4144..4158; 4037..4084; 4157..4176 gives -0.01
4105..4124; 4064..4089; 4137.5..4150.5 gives -1.38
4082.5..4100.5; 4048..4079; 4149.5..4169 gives -1.85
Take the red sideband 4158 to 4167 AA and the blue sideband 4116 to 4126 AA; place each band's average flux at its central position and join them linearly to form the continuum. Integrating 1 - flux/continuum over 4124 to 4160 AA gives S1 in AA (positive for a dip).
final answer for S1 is 1.9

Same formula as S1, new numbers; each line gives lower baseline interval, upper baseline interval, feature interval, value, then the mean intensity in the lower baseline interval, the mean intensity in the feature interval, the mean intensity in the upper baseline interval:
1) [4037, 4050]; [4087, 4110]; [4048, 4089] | 0.0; 3.55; 3.77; 4.04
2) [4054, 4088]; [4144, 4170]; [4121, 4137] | -0.3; 3.73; 4.07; 4.13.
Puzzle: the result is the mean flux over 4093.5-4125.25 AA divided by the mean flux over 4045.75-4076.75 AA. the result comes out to 1.12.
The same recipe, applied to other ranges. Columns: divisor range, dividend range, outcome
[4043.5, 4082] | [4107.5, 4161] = 1.13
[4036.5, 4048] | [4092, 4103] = 1.13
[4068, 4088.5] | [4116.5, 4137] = 1.08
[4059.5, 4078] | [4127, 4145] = 1.11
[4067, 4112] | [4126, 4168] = 1.04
